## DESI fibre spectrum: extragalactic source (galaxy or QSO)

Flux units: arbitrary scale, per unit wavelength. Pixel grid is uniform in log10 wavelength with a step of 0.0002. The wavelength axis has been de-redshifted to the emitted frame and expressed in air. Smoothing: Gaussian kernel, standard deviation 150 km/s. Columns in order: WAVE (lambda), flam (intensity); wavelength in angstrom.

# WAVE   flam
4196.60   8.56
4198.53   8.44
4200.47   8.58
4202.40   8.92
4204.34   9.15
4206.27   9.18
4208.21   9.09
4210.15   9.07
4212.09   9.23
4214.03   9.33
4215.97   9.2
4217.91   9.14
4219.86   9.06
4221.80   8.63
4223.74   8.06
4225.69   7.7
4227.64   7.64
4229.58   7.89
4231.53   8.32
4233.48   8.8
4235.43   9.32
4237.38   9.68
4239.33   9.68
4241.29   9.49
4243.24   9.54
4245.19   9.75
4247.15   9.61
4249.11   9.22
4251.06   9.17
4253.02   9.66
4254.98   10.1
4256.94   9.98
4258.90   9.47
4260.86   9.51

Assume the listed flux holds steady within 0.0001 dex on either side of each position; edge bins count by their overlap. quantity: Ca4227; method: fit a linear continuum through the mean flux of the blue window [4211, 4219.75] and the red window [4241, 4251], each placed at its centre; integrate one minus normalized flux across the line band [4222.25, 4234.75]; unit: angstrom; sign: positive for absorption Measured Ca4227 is 1.6 angstrom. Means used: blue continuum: 9.2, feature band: 8.12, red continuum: 9.5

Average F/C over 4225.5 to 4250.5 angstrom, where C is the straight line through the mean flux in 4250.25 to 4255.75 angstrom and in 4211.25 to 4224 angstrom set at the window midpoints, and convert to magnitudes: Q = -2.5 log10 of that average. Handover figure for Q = 0.042 mag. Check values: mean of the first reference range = 9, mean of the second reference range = 9.64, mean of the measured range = 9.02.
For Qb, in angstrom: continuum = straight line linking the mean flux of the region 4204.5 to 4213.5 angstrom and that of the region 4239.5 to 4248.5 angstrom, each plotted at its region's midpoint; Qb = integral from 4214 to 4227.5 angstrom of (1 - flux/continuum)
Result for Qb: 1.0 angstrom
